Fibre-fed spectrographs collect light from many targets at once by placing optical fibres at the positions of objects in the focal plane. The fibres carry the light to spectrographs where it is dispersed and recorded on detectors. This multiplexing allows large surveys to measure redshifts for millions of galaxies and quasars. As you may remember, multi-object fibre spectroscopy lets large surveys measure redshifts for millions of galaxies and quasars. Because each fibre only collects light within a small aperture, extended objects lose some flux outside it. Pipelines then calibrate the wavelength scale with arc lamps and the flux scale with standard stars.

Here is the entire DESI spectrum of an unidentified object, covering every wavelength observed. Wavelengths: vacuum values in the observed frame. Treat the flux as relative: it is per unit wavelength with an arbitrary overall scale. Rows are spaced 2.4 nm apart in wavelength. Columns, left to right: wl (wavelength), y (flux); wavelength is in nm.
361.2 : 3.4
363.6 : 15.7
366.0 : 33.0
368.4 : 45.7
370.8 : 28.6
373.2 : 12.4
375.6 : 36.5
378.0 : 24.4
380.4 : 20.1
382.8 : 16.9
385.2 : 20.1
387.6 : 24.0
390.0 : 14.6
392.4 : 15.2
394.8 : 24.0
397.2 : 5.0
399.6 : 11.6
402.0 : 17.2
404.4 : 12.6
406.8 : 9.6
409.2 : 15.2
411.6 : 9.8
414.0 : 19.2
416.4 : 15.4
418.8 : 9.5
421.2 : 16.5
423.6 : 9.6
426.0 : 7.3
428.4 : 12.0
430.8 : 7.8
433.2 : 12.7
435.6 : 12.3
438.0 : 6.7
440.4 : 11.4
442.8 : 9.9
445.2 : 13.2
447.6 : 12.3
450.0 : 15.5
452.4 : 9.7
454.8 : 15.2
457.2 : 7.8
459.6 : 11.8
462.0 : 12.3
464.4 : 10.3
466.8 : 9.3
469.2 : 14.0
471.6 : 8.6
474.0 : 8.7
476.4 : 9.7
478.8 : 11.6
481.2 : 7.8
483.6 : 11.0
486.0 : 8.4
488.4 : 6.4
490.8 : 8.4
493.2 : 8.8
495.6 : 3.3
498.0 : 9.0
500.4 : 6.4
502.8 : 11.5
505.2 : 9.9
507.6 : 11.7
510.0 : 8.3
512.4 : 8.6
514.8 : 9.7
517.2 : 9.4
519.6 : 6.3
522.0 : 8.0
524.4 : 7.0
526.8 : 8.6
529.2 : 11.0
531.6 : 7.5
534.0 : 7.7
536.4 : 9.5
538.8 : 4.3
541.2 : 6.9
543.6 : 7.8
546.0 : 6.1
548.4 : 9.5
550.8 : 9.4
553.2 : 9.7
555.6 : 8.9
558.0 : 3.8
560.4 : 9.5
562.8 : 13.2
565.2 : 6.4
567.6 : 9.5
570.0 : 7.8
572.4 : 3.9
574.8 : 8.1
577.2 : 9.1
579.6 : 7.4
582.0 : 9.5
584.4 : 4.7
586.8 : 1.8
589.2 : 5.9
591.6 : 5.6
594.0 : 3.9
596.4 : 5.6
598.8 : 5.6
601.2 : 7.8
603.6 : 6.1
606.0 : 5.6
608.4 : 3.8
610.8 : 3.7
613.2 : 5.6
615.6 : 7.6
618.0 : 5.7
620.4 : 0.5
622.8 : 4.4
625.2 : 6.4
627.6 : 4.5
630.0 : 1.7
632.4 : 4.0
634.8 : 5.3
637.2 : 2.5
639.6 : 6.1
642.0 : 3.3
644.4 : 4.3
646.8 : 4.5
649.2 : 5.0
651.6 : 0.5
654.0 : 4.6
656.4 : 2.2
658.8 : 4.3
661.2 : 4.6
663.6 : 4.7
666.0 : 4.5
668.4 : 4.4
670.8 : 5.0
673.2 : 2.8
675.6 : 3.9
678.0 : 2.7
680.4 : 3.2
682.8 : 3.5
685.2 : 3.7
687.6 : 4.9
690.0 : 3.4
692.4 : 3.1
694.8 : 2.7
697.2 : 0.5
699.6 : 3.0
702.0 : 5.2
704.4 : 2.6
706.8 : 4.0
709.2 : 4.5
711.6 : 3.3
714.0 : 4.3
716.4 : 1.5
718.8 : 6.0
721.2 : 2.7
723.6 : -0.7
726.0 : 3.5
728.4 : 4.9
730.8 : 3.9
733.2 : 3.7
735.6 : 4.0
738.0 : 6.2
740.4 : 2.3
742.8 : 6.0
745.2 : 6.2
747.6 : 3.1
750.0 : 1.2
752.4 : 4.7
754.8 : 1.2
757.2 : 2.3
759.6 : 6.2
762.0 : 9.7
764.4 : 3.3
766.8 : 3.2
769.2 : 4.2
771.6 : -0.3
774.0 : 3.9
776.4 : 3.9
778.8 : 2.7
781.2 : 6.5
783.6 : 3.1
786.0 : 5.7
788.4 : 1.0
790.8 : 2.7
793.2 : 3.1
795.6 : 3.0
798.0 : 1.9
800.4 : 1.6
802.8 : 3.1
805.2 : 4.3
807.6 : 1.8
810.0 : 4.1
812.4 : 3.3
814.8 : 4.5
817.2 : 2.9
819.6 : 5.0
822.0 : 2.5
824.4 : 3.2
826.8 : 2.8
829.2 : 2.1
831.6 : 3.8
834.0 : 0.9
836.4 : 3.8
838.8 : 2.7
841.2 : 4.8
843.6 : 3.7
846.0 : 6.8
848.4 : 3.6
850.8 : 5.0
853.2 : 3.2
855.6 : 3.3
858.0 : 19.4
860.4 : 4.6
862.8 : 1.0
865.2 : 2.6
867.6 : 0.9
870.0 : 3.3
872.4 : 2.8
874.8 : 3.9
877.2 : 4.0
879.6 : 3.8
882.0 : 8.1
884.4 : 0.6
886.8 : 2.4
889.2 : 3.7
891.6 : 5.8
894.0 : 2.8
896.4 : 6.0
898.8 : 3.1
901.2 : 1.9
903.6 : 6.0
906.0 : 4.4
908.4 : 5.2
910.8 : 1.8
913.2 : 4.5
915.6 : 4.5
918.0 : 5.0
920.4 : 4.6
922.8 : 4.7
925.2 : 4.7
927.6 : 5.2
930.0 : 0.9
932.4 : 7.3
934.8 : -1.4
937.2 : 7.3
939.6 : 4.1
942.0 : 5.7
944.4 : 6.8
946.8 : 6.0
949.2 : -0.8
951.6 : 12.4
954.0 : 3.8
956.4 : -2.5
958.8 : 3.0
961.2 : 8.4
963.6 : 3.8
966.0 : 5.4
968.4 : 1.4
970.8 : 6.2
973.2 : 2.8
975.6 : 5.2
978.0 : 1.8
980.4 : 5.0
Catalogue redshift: 1.30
